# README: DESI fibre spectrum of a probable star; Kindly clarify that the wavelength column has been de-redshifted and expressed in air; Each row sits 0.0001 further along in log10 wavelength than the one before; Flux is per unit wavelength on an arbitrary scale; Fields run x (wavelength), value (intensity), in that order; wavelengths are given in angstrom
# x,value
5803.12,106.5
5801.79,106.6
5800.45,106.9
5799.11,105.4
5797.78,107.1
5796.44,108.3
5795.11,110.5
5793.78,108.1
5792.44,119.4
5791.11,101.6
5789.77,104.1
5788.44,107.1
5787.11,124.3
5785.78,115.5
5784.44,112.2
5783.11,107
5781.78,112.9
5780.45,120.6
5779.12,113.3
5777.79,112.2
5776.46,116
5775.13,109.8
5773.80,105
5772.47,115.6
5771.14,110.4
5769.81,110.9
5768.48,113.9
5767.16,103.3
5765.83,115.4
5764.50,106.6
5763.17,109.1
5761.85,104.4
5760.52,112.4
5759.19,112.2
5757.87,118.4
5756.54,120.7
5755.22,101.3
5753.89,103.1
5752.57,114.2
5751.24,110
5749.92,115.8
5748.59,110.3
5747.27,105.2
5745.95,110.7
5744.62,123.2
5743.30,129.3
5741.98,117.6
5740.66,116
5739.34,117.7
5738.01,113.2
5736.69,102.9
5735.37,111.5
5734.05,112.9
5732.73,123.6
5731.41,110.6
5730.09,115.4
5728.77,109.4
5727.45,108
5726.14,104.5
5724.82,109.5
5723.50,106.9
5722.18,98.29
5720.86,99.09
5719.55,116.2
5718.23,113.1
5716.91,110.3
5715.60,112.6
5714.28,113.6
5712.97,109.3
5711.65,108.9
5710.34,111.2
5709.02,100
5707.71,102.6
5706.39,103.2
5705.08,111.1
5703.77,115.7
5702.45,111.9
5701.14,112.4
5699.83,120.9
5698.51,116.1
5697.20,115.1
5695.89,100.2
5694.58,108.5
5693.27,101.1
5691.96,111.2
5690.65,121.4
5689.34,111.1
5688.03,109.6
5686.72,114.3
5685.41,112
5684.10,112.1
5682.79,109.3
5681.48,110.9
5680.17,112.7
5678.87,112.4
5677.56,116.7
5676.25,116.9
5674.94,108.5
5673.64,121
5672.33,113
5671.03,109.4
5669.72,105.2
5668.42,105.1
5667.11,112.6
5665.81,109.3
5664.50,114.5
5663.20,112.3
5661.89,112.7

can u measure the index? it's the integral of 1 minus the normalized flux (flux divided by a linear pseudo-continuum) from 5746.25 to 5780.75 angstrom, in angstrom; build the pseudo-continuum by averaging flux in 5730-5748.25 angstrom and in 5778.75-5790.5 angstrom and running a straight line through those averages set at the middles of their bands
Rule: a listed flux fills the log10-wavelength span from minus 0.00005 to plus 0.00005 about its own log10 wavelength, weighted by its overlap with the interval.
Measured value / 0.8 angstrom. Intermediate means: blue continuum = 115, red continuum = 113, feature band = 111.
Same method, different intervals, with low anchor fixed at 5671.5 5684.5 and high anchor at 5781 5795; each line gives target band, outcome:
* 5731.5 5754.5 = -0.4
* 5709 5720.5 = 0.2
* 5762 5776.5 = 0.2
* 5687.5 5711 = 0.6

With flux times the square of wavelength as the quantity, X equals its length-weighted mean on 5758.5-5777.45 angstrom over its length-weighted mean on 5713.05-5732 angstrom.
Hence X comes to 1.03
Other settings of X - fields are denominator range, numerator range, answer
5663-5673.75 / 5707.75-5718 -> 1.00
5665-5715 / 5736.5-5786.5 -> 1.04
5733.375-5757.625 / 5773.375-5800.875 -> 0.99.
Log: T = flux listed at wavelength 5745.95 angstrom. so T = 110.7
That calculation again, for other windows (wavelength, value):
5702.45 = 111.9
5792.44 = 119.4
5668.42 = 105.1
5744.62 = 123.2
